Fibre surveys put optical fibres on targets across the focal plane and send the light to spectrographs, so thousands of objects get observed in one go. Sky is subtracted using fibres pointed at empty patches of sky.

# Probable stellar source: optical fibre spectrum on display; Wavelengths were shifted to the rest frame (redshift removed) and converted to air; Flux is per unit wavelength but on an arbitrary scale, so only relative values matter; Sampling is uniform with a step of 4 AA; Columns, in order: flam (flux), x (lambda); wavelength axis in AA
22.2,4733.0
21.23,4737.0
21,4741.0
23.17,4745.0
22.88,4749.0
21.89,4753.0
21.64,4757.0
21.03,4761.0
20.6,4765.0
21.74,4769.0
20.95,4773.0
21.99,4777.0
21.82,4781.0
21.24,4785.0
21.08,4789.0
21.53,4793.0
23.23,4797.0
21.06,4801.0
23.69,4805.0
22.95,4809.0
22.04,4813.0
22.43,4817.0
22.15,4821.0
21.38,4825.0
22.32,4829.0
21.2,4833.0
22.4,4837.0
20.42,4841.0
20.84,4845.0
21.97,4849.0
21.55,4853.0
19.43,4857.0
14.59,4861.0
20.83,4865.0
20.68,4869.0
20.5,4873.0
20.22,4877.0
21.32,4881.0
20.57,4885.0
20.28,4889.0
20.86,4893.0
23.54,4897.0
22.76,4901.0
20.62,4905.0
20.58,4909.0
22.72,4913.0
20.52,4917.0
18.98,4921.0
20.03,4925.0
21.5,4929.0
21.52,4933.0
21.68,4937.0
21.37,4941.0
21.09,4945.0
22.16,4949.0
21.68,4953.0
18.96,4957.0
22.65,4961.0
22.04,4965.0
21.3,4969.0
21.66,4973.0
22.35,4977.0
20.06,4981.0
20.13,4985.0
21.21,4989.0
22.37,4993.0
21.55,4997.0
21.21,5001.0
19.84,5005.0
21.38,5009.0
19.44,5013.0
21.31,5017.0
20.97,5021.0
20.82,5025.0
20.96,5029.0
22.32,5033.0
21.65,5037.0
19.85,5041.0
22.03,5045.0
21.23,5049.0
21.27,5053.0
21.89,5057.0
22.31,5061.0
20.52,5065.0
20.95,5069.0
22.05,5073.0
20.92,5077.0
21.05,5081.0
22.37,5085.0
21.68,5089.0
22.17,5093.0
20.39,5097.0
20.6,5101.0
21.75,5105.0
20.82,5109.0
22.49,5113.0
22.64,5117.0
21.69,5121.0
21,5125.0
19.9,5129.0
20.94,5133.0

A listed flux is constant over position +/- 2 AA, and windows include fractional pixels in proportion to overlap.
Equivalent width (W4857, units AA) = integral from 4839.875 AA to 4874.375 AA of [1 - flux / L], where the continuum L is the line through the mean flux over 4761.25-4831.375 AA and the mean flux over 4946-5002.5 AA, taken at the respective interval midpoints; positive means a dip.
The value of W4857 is 2.59 AA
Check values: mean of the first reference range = 21.9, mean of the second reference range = 21.4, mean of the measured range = 20.1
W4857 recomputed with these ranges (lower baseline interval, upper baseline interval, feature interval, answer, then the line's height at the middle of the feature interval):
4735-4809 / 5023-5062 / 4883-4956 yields 1.25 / 21.6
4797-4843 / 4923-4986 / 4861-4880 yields 1.57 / 21.8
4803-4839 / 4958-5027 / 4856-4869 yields 2.04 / 22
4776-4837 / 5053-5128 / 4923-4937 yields 0.44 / 21.8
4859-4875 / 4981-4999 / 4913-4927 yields -0.17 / 20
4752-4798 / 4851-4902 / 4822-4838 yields -0.64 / 21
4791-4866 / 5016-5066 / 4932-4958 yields 0.09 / 21.4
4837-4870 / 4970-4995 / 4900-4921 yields -0.49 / 20.7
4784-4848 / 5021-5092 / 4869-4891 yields 1.18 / 21.8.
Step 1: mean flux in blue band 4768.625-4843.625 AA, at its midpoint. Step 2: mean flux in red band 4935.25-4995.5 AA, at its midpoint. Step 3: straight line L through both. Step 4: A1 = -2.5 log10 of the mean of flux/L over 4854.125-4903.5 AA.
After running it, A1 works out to 0.06 mag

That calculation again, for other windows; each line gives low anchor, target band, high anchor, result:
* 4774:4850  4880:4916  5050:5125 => 0.015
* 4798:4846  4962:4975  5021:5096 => -0.006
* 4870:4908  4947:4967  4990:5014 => -0.021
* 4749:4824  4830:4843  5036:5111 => 0.018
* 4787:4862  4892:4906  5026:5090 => -0.033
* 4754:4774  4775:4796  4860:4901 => -0.025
